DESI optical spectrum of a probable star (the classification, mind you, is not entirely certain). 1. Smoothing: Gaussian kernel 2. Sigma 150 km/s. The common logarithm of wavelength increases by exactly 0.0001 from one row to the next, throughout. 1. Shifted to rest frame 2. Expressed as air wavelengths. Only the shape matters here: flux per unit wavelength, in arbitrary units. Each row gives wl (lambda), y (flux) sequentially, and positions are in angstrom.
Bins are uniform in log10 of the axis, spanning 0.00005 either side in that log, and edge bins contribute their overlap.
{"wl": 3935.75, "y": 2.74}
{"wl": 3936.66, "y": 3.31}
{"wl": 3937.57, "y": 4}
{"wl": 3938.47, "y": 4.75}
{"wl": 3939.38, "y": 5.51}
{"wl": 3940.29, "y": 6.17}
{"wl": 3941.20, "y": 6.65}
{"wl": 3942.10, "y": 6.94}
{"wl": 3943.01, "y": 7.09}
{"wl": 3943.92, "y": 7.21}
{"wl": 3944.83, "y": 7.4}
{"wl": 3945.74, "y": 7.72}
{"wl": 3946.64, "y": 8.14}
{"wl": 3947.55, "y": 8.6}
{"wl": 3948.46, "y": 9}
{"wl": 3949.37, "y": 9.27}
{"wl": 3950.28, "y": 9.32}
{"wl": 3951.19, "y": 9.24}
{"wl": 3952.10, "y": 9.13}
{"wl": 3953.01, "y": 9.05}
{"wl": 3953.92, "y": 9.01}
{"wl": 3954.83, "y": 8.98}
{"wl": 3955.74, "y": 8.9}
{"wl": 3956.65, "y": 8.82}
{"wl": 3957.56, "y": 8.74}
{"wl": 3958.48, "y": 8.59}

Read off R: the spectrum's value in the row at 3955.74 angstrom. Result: 8.9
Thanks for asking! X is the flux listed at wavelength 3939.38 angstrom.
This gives 5.51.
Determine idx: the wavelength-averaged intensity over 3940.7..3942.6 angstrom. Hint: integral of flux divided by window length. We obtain 6.8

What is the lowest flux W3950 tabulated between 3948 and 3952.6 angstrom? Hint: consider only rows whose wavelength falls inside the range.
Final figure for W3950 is 9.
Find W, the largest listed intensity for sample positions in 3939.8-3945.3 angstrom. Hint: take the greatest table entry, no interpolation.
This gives 7.4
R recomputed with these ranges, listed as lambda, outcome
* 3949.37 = 9.27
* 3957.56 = 8.74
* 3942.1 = 6.94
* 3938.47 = 4.75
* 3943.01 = 7.09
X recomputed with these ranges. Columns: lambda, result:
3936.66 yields 3.31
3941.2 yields 6.65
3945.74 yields 7.72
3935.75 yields 2.74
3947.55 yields 8.6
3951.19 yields 9.24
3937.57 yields 4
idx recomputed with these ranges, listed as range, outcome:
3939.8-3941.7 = 6.42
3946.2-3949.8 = 8.74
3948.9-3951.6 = 9.27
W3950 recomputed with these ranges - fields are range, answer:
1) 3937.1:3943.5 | 4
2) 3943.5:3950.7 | 7.21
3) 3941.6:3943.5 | 6.94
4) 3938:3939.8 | 4.75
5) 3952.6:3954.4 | 9.01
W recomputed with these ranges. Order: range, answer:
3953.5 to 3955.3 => 9.01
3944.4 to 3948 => 8.6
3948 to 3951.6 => 9.32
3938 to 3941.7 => 6.65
